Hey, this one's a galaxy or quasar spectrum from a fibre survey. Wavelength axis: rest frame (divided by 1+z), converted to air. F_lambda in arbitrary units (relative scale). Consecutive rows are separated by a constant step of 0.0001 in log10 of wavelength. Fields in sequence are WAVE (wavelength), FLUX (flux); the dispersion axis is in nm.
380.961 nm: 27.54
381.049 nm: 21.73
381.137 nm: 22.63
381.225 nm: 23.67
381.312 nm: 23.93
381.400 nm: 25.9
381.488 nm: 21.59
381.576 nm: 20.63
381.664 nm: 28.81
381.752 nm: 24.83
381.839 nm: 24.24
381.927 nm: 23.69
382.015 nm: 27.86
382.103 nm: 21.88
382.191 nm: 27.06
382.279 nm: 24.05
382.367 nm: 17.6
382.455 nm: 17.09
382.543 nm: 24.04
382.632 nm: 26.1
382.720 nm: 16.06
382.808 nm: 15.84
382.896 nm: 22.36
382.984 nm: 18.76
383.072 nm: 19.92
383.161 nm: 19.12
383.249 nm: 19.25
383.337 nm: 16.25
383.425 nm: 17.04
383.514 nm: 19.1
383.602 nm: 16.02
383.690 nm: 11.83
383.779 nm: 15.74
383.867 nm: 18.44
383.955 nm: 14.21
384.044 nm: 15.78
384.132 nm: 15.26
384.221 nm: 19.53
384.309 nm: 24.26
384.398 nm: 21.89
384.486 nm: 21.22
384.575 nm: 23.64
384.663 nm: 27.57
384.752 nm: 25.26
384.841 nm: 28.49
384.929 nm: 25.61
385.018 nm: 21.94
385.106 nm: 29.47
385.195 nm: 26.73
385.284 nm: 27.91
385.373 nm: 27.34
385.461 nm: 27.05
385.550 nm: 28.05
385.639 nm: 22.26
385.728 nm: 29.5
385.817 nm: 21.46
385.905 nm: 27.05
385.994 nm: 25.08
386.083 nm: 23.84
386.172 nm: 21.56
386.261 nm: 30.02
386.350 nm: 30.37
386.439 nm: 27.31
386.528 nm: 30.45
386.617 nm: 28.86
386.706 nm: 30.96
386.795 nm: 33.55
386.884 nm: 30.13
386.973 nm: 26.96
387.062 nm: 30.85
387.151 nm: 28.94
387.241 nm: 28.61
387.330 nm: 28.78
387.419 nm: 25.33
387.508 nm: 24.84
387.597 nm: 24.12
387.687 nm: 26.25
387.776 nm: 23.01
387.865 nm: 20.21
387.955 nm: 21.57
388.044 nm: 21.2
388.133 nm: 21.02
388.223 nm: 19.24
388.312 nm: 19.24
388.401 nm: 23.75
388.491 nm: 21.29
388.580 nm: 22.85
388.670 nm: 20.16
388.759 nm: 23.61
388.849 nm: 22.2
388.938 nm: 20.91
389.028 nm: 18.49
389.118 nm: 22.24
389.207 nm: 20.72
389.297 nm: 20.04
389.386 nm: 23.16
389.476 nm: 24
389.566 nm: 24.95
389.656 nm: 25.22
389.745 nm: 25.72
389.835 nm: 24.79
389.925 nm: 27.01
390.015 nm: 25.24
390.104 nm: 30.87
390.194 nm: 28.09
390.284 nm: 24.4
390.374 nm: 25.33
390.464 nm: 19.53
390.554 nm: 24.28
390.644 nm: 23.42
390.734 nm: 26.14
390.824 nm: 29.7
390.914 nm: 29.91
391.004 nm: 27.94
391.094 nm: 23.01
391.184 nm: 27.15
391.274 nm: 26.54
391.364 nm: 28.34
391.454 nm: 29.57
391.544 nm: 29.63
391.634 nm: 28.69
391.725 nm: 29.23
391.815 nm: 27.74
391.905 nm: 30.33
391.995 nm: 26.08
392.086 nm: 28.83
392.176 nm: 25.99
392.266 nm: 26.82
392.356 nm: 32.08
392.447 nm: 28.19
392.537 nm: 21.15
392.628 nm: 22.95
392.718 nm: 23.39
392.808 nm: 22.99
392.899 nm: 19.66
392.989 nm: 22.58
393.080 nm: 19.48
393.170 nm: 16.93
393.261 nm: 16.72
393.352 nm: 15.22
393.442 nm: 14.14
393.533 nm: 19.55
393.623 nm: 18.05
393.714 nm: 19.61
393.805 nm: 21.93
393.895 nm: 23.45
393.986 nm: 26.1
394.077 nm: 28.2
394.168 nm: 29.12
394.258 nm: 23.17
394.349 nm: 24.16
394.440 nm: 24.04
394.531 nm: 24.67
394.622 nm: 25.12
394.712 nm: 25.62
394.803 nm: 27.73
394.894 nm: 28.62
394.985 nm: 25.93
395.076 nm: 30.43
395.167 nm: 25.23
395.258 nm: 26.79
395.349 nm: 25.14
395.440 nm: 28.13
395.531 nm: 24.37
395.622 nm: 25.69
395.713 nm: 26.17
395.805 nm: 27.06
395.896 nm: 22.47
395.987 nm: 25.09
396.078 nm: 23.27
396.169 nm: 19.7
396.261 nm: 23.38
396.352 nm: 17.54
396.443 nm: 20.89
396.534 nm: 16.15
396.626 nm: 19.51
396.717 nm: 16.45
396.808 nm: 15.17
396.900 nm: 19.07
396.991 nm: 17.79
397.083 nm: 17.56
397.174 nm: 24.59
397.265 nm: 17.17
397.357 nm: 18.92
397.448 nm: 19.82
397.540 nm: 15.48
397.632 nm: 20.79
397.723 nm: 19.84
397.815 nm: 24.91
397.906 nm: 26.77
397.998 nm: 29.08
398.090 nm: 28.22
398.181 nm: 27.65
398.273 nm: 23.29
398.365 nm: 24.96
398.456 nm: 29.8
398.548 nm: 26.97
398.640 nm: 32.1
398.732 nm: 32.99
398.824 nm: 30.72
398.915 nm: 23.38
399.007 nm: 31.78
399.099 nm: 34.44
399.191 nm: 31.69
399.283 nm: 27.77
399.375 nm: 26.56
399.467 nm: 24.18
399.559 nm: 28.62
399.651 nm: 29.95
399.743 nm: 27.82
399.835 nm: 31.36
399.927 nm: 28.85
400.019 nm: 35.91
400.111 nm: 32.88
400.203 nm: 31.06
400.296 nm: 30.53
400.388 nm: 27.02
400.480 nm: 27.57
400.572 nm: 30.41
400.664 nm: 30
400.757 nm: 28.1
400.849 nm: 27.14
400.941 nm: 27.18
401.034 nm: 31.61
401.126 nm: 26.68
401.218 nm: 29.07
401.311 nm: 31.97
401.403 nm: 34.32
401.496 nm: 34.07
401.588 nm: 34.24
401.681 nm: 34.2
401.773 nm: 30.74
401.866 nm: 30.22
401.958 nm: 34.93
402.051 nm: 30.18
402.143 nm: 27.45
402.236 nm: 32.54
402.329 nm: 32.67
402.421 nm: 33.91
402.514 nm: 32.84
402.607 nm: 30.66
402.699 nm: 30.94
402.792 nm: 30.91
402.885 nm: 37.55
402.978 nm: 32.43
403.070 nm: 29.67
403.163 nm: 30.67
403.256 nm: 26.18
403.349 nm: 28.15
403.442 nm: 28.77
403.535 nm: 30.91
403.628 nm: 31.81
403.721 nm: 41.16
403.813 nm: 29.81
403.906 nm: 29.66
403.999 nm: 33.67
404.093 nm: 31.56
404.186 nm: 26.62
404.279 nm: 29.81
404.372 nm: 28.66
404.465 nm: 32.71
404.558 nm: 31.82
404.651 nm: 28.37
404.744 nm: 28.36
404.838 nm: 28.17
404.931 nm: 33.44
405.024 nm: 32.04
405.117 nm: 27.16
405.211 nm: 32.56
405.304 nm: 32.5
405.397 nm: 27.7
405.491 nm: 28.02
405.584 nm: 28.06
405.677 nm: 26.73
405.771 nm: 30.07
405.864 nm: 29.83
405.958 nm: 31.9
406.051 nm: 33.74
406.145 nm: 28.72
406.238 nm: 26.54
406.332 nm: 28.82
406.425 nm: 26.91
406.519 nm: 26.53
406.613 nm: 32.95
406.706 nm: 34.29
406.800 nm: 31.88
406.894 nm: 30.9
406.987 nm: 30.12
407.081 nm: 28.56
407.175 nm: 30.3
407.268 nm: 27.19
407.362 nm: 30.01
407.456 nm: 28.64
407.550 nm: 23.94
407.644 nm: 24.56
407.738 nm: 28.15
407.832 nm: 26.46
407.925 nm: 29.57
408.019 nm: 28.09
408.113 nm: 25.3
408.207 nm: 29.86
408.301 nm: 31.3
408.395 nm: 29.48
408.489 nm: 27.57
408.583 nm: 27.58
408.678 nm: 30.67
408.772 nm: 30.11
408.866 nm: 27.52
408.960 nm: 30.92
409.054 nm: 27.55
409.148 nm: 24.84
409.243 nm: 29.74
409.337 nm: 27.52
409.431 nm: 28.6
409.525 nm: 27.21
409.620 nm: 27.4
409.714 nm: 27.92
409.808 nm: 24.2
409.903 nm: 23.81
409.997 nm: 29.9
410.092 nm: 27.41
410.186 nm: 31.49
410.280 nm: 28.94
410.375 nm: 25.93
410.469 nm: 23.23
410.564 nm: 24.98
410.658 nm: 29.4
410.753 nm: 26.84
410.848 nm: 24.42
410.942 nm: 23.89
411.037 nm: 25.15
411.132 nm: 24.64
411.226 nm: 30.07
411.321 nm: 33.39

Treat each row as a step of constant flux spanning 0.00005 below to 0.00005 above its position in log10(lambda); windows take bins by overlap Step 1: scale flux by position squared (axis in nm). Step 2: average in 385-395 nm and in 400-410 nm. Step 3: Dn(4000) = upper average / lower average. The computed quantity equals 1.29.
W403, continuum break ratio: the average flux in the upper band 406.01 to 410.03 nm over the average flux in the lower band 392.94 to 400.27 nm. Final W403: 1.2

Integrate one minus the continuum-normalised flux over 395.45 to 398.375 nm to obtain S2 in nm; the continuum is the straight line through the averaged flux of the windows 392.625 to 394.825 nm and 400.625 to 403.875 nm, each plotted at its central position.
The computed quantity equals 0.42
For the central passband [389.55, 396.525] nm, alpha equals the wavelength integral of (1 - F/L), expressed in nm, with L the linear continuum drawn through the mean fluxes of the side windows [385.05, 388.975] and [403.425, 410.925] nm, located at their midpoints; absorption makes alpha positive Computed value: 0.46 nm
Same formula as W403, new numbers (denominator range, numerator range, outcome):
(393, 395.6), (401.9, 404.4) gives 1.33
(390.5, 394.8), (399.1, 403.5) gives 1.24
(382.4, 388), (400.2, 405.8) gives 1.30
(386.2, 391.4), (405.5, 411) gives 1.12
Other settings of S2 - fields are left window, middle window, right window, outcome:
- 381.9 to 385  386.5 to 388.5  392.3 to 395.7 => -0.36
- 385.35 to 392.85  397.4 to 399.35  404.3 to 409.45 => 0.05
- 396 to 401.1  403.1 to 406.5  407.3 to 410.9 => -0.41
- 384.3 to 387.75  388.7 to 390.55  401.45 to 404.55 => 0.26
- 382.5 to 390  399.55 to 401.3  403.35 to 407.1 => -0.07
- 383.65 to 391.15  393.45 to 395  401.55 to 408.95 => 0.14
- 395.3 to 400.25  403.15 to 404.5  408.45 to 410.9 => -0.22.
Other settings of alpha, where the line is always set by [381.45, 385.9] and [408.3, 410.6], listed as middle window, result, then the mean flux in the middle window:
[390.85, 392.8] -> -0.278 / 27.3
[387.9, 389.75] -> 0.104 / 21.9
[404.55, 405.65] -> -0.120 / 29.7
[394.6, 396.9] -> 0.107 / 23.6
